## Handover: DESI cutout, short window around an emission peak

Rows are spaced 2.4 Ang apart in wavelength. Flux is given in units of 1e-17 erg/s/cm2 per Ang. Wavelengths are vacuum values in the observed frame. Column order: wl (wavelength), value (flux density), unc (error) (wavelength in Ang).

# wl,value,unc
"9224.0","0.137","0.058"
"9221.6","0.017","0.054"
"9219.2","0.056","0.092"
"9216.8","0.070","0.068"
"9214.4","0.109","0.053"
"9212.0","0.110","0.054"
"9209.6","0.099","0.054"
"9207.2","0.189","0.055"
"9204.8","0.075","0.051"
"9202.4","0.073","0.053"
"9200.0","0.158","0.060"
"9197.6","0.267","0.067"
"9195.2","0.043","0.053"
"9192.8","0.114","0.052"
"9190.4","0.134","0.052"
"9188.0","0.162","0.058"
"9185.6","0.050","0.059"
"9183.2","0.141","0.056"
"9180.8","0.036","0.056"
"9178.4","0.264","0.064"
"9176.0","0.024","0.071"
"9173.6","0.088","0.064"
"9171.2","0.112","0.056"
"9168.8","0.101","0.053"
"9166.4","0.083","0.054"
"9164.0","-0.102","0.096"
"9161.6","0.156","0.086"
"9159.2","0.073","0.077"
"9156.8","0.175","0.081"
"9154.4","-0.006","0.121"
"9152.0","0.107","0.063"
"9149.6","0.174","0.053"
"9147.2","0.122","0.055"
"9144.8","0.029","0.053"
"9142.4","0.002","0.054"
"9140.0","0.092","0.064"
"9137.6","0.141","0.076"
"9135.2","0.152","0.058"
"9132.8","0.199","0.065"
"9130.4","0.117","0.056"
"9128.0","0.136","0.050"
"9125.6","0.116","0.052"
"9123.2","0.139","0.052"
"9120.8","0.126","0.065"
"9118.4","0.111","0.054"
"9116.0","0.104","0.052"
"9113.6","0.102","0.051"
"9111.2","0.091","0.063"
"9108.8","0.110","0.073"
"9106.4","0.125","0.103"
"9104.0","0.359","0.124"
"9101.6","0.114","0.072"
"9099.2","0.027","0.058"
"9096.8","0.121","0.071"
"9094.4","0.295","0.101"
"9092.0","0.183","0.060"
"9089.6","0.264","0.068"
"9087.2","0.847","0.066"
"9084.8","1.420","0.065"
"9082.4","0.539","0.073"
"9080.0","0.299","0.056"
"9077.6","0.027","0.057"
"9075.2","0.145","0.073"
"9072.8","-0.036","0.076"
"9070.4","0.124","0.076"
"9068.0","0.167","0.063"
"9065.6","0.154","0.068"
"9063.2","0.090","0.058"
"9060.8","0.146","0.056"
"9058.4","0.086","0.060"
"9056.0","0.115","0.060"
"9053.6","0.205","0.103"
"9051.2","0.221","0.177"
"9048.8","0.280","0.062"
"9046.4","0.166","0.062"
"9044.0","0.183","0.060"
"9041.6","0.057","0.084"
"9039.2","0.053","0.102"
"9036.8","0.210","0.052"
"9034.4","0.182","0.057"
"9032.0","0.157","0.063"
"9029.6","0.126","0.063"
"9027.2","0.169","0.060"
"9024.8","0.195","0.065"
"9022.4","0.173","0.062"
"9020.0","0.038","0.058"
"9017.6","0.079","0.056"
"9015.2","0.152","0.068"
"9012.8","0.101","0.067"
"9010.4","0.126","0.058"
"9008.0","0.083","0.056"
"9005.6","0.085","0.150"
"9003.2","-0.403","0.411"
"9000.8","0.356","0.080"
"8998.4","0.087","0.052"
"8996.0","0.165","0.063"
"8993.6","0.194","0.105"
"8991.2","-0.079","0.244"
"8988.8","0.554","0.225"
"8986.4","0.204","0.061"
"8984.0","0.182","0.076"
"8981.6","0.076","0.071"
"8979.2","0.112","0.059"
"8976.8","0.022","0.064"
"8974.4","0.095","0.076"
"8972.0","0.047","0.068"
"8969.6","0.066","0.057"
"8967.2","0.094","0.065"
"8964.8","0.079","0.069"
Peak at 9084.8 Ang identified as H-beta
